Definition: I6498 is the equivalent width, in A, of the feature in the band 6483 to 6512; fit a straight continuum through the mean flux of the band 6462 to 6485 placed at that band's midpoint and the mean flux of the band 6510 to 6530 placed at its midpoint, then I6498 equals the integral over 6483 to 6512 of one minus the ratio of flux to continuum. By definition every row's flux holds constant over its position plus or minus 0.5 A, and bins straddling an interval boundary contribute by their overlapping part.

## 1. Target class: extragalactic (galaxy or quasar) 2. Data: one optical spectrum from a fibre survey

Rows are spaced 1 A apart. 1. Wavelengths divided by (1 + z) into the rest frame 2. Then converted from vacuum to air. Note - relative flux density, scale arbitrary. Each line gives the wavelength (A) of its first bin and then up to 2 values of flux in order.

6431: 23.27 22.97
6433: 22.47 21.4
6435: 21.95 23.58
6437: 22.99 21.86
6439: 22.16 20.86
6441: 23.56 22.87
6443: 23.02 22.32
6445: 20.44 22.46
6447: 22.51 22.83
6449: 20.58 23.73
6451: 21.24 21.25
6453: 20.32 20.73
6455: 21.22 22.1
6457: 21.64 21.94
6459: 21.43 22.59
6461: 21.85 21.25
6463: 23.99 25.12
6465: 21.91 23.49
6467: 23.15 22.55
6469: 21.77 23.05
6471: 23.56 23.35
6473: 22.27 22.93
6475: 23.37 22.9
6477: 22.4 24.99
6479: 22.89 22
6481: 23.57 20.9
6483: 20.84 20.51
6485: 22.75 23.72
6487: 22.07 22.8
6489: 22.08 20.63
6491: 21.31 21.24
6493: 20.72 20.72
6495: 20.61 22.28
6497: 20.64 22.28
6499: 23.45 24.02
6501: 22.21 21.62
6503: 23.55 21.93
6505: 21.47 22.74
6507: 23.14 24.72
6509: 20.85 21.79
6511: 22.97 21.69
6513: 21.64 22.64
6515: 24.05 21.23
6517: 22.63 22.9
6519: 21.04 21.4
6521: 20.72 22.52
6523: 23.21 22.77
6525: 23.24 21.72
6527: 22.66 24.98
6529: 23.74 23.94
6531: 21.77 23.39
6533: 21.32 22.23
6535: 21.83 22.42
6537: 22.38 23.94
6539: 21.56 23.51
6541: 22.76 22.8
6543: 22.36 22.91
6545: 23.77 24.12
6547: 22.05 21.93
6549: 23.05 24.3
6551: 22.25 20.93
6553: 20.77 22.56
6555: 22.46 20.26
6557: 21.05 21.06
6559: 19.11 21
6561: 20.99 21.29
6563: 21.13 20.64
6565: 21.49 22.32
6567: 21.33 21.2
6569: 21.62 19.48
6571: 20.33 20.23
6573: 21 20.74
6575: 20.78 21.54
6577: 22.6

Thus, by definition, 0.7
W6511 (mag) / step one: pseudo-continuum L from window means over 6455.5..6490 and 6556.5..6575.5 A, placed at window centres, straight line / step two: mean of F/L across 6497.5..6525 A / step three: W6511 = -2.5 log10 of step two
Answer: -0.03 mag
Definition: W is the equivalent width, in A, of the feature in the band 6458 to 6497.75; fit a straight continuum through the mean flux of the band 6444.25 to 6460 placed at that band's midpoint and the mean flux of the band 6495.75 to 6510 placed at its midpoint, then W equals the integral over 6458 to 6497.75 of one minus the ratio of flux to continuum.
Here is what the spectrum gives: -0.4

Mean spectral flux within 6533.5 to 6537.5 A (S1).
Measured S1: 22.2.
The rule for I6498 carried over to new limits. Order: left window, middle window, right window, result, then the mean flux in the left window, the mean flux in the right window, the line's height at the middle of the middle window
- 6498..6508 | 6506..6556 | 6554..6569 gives -1.3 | 22.8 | 21.2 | 22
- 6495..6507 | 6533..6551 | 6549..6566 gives -0.9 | 22.3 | 21.4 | 21.7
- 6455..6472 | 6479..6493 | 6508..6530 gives 0.4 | 22.6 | 22.5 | 22.5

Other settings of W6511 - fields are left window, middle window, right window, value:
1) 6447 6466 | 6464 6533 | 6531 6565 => -0.02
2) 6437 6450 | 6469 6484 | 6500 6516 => -0.02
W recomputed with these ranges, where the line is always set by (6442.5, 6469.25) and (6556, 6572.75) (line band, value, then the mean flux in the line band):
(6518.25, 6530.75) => -0.8 A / 22.6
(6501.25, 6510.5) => -0.4 A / 22.4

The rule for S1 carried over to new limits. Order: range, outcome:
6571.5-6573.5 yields 20.6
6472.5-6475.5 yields 22.9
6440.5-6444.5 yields 22.9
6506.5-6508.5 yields 23.9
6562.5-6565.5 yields 21.1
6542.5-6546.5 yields 23.3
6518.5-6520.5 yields 21.2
